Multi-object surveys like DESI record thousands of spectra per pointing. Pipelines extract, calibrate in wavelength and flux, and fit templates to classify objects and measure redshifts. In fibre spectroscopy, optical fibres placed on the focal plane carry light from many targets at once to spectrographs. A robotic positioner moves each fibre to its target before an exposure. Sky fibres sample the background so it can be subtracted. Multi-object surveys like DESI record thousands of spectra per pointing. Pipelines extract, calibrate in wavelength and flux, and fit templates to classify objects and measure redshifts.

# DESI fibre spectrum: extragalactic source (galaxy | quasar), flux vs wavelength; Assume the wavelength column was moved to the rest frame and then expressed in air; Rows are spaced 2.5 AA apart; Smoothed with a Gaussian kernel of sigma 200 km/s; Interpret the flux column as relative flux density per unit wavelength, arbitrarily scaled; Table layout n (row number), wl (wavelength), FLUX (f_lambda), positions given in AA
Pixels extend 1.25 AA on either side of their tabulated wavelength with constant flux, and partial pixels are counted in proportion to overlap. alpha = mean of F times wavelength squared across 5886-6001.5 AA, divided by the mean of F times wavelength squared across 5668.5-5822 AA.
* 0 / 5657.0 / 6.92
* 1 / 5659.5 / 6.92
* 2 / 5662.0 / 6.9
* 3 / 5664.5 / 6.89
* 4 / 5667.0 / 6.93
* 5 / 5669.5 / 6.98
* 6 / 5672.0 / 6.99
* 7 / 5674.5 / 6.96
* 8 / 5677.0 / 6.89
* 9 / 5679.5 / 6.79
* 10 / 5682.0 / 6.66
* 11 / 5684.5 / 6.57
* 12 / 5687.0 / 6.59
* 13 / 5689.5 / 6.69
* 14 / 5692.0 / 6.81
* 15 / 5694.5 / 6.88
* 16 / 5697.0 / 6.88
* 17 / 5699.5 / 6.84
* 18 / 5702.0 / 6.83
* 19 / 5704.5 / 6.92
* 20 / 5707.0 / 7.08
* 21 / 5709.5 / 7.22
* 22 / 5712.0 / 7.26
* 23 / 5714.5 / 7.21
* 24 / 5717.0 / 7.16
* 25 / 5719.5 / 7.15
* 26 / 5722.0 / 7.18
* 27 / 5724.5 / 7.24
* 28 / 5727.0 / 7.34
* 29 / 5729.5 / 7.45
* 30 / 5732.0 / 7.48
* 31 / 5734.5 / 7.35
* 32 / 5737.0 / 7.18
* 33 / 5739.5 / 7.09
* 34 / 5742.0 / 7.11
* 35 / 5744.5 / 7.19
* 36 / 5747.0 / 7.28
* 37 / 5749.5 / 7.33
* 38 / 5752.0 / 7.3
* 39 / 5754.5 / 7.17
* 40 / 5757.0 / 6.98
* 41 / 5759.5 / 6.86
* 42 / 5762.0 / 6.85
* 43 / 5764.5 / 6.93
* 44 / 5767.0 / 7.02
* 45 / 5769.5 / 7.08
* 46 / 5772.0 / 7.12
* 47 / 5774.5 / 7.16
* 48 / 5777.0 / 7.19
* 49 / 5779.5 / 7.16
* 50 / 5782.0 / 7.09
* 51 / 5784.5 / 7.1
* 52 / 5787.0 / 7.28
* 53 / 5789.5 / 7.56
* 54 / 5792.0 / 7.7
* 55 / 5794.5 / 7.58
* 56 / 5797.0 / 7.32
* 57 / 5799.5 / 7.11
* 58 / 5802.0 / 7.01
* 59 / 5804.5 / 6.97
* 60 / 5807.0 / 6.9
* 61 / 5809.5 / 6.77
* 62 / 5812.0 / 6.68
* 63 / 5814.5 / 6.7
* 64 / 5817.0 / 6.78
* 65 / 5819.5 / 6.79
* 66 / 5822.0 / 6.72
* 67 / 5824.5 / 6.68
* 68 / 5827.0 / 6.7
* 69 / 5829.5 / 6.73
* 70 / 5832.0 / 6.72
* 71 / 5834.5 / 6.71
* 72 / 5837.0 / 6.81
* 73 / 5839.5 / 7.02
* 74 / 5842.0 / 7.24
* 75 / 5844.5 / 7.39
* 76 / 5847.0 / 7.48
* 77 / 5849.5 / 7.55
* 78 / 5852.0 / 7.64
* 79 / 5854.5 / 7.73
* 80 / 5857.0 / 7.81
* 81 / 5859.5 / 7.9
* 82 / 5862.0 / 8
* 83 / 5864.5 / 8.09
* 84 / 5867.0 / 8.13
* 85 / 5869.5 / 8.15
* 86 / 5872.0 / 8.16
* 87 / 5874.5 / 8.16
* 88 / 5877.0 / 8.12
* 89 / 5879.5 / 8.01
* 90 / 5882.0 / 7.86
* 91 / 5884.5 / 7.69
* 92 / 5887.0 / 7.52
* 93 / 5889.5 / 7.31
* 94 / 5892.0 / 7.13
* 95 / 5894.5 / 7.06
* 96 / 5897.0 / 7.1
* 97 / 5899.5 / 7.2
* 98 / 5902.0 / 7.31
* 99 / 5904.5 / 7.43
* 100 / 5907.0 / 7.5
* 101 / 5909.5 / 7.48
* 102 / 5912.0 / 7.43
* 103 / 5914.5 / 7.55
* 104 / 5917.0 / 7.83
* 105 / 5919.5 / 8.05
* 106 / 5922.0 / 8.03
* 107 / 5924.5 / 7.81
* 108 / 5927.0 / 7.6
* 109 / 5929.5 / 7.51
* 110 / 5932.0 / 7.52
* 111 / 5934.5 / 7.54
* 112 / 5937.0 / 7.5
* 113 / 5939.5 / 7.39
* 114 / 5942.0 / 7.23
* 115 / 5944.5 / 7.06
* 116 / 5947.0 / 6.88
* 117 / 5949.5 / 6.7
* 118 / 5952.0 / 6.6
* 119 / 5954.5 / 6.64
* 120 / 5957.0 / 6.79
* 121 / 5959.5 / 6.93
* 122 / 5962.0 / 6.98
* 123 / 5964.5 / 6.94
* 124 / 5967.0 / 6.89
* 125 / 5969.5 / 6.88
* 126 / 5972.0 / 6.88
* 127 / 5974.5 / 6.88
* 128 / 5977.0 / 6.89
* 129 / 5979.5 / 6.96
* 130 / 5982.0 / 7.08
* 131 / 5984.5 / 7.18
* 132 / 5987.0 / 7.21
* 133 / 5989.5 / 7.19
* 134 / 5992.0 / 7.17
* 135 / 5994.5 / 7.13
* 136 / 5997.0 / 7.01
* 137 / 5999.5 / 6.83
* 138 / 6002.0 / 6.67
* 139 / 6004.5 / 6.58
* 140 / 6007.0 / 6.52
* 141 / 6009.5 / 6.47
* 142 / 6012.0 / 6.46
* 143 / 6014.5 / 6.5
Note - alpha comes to 1.1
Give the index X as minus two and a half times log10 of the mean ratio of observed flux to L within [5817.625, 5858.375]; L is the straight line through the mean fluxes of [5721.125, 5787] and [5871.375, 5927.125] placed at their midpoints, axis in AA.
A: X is 0.05 mag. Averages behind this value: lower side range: 7.16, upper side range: 7.62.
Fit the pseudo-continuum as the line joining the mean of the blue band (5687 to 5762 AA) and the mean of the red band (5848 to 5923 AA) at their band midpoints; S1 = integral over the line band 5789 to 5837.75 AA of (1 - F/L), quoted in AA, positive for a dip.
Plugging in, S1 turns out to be 3.2 AA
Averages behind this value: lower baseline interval 7.11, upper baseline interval 7.7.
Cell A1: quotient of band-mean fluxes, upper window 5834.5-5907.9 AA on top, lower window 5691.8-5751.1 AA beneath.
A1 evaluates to 1.06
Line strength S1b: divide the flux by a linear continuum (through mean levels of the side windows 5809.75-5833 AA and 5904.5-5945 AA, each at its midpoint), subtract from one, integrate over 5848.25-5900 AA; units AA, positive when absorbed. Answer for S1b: -4.2 AA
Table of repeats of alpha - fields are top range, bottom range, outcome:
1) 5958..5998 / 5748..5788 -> 1.06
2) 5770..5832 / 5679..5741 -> 1.03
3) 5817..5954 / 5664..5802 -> 1.10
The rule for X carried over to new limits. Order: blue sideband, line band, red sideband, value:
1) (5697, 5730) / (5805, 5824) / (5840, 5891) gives 0.12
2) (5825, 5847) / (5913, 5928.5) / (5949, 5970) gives -0.14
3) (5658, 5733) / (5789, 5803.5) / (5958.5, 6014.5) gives -0.06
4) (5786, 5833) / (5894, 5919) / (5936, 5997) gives -0.06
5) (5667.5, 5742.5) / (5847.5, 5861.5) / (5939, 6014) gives -0.11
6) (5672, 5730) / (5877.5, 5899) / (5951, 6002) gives -0.08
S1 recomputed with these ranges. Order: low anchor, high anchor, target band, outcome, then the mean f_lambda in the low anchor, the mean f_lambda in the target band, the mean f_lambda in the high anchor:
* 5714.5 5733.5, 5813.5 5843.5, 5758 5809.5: -1.0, 7.28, 7.14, 6.81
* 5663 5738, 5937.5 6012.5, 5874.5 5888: -1.8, 7.01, 7.88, 6.91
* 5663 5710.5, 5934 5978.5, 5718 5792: -3.2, 6.86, 7.19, 6.97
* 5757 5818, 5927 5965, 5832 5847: 0.1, 7.08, 7.04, 7.1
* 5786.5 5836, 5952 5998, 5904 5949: -3.5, 6.96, 7.51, 6.97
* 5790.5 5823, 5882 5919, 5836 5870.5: -2.0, 7.01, 7.64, 7.42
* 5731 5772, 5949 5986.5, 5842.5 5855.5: -0.9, 7.13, 7.54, 6.89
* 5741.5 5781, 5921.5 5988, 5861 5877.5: -2.3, 7.11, 8.12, 7.12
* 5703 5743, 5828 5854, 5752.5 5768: 0.4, 7.21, 6.98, 7.14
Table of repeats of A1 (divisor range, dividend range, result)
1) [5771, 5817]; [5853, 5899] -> 1.09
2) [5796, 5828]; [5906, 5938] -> 1.12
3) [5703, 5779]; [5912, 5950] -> 1.05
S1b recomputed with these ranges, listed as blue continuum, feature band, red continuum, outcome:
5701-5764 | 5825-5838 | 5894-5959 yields 0.9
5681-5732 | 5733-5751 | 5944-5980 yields -0.6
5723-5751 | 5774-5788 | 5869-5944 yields 0.4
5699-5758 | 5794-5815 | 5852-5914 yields 1.2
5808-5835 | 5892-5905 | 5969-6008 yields -0.7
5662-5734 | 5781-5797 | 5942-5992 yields -0.9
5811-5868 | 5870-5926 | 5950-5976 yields -4.7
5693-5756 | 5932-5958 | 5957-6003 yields -0.2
